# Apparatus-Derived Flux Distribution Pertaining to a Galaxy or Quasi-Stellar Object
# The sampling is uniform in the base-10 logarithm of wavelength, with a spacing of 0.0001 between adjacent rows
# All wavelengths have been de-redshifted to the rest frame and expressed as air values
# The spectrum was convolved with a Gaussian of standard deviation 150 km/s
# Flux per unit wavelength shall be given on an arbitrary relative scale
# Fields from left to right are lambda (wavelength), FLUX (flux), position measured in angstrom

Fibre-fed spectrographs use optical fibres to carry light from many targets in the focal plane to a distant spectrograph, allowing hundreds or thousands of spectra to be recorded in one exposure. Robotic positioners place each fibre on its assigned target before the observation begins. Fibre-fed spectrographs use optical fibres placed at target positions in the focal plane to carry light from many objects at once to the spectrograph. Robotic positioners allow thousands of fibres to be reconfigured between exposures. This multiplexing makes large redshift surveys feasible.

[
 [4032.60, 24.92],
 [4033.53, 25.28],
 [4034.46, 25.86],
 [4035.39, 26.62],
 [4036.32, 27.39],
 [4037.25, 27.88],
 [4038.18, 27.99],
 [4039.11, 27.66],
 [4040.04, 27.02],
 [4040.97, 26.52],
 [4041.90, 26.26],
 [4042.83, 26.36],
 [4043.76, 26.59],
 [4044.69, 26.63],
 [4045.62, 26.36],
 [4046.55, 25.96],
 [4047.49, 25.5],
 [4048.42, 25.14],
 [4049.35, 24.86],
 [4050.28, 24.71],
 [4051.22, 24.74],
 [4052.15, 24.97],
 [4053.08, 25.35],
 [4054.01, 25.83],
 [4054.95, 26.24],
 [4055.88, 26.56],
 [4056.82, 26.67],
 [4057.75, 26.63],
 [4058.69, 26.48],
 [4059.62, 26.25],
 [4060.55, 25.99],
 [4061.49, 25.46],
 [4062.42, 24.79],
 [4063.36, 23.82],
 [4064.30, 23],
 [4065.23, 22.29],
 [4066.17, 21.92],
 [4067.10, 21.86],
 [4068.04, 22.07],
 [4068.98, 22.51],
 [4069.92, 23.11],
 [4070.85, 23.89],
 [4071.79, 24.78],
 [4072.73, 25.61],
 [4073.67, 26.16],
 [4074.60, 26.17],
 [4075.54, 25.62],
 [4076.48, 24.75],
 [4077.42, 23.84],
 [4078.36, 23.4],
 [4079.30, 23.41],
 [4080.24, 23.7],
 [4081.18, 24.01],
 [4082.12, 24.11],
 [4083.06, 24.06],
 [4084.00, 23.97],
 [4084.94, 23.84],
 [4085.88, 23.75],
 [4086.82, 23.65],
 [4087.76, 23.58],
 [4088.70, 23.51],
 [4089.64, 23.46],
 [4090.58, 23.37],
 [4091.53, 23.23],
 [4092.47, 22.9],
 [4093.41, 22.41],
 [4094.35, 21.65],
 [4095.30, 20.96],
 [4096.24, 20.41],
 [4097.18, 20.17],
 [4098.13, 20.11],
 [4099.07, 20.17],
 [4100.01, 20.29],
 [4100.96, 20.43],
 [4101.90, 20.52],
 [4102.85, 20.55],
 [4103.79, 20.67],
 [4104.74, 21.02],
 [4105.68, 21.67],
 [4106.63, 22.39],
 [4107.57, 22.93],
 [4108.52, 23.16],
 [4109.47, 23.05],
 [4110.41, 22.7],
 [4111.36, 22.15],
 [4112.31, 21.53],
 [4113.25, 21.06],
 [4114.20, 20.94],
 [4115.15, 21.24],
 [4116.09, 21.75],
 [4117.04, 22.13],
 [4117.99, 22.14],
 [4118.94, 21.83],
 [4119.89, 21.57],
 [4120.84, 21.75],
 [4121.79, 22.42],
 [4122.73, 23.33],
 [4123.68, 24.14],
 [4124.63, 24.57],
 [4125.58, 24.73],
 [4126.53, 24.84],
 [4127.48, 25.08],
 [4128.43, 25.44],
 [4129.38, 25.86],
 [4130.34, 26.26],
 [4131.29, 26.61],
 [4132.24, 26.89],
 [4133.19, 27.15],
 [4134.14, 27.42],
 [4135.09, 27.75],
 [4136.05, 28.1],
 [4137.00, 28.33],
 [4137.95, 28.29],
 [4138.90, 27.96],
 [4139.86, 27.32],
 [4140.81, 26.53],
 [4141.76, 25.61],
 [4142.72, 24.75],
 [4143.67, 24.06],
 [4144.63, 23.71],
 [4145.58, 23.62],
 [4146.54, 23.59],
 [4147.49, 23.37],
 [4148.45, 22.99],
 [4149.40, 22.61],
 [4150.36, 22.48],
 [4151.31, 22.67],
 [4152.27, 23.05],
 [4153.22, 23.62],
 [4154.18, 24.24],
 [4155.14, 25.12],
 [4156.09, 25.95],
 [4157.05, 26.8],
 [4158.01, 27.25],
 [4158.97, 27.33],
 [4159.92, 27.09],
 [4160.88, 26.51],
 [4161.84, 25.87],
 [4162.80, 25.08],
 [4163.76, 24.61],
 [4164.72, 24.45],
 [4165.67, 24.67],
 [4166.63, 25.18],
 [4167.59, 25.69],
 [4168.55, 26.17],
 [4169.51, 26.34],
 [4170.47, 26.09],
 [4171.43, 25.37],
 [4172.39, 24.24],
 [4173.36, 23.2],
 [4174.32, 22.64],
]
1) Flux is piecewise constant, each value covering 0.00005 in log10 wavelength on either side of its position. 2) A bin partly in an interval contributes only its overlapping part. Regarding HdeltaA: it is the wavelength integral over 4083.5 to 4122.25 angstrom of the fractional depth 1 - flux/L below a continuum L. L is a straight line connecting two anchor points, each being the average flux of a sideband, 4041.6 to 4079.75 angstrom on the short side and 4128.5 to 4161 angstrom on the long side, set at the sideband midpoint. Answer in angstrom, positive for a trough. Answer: 5.04 angstrom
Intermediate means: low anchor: 24.9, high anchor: 25.6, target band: 22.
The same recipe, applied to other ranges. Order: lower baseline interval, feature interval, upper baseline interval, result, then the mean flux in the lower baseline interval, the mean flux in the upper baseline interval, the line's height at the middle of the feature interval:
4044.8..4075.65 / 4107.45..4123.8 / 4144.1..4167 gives 1.7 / 24.9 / 24.7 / 24.8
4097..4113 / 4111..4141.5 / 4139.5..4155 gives -2.5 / 21.4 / 24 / 22.7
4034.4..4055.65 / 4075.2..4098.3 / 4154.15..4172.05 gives 2.6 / 26.2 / 25.8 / 26.1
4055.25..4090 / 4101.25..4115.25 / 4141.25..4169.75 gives 1.6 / 24.3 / 24.8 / 24.5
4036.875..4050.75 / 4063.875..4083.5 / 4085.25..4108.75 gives 0.0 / 26.4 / 21.9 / 23.8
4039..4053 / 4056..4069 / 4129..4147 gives 0.8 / 25.9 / 26.3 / 26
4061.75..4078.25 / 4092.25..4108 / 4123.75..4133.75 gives 2.4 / 23.9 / 25.7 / 24.8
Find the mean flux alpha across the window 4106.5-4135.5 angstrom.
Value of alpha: 23.7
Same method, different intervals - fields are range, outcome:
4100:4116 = 21.6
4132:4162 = 25.5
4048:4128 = 23.3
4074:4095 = 23.7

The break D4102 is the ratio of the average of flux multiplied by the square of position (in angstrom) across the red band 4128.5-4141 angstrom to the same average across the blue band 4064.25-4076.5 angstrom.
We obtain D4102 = 1.18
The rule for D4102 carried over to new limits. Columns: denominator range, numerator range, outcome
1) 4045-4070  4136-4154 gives 1.04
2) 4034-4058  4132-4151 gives 1.02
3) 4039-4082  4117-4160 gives 1.04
